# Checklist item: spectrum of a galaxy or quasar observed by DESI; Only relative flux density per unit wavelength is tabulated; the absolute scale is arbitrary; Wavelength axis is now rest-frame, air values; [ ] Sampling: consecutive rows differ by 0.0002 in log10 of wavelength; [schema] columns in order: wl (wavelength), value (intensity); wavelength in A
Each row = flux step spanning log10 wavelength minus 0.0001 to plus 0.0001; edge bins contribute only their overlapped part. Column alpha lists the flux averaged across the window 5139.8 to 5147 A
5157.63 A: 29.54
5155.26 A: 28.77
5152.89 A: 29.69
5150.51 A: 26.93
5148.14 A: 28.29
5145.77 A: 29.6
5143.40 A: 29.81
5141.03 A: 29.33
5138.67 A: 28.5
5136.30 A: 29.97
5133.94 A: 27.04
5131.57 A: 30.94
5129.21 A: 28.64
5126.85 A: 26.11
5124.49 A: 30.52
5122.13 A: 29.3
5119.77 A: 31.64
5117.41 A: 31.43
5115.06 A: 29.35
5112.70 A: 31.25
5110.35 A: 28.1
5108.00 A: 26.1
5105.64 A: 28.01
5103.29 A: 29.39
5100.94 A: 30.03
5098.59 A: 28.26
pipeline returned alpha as 29.6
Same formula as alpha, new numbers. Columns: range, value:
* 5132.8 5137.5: 28.5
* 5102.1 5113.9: 28.6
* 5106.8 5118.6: 29.2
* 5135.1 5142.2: 29.3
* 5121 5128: 28.6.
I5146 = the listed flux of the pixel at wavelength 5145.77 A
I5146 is 29.6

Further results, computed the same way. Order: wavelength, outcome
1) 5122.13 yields 29.3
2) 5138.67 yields 28.5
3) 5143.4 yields 29.81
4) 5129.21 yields 28.64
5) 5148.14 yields 28.29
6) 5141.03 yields 29.33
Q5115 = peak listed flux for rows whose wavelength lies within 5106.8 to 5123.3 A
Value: 31.64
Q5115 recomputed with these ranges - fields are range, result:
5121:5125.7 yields 30.52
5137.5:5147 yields 29.81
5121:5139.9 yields 30.94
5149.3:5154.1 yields 29.69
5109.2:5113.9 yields 31.25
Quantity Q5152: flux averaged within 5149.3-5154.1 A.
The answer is 28.3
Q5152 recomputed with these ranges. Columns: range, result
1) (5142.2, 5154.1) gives 28.9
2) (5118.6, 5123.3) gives 30.5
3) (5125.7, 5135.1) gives 28.2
